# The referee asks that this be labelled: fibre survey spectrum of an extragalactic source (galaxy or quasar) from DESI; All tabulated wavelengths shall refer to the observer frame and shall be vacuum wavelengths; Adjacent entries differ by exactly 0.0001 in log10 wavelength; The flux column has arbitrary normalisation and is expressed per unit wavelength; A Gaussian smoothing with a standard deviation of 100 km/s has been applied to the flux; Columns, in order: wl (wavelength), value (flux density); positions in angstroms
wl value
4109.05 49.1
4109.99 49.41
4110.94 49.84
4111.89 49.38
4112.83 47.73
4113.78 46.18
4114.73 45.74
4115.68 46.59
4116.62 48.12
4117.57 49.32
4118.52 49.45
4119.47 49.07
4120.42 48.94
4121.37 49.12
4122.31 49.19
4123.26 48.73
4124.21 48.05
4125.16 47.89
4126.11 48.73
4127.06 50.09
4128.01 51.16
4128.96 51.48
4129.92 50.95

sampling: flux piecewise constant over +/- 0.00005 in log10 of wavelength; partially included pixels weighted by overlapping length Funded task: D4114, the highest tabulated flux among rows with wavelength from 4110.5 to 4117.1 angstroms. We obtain 49.84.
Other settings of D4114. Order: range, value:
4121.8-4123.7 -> 49.19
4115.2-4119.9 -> 49.45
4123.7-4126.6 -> 48.73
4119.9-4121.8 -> 49.12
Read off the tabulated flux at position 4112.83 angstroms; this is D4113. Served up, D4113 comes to 47.73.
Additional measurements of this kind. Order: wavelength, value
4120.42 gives 48.94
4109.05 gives 49.1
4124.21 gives 48.05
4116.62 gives 48.12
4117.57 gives 49.32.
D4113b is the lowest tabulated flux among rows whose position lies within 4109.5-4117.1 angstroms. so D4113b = 45.74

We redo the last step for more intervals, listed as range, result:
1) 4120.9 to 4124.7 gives 48.05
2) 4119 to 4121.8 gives 48.94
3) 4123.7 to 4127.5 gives 47.89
